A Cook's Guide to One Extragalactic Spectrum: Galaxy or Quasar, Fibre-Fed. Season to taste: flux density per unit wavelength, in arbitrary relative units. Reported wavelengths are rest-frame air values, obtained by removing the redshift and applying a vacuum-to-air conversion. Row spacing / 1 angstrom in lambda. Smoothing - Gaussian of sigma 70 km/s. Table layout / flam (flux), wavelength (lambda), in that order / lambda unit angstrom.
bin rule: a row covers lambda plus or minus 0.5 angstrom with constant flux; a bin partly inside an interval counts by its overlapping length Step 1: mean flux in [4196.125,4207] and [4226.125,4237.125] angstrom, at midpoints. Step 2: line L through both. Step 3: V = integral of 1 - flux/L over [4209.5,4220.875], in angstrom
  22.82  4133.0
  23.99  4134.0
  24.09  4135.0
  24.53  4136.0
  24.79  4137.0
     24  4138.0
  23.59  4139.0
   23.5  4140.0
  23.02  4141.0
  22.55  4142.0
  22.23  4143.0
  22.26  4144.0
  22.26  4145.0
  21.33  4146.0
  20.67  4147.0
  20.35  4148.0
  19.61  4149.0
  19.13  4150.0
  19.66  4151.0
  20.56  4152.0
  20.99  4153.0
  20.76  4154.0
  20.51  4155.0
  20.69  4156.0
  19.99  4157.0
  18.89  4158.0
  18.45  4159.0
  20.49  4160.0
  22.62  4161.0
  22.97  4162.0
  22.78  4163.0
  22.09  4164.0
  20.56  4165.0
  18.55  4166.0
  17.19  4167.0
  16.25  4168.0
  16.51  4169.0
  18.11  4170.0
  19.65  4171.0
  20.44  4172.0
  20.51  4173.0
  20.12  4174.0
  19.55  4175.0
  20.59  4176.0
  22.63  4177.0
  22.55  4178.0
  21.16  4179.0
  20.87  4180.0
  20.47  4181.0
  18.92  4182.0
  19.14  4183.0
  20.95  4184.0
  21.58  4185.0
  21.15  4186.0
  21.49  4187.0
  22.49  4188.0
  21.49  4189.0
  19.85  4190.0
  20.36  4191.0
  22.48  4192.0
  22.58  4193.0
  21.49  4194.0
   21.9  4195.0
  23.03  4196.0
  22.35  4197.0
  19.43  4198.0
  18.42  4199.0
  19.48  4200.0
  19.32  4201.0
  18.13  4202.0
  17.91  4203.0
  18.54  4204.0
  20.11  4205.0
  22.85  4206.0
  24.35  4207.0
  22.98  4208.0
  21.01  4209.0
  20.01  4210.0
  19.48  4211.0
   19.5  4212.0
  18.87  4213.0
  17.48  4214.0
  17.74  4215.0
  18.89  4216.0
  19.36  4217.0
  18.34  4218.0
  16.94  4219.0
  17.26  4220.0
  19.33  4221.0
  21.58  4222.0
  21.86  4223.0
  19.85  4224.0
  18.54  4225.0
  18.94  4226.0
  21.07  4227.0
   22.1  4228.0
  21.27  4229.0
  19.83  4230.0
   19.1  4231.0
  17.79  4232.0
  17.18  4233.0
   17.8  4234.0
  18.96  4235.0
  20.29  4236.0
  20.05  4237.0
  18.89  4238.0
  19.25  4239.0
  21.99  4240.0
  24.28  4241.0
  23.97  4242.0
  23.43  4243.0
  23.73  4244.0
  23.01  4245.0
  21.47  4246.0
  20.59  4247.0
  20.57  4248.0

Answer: 0.7 angstrom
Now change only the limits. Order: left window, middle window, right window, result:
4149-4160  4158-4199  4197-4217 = -1.48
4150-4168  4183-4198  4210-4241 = -1.22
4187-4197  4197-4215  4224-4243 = 1.13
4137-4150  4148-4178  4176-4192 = 2.10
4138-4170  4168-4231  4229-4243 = 0.53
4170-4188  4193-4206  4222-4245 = 0.26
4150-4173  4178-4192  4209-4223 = -0.97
